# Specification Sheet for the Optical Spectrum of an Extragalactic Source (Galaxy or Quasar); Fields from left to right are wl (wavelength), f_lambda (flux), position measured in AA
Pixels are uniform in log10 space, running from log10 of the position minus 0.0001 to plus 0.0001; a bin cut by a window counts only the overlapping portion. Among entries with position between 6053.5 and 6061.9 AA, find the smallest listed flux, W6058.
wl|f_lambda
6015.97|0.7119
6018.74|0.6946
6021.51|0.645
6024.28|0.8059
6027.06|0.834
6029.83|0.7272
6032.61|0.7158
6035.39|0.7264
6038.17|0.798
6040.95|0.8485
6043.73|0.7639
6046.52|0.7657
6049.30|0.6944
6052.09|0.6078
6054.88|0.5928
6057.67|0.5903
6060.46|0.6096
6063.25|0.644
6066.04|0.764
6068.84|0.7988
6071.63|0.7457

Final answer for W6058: 0.5903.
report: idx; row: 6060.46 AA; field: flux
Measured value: 0.6096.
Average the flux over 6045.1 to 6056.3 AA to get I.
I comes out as 0.665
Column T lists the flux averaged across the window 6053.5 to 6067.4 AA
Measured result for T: 0.64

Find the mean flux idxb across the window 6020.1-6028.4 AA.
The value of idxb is 0.761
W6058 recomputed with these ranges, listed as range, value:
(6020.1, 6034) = 0.645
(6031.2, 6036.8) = 0.7158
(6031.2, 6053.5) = 0.6078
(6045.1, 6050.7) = 0.6944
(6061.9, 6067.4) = 0.644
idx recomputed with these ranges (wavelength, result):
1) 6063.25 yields 0.644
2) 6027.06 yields 0.834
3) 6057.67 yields 0.5903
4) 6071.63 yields 0.7457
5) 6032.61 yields 0.7158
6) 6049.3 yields 0.6944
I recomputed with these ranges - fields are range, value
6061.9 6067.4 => 0.704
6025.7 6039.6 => 0.761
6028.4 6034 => 0.723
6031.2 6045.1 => 0.771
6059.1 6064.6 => 0.627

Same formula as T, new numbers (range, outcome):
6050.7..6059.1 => 0.597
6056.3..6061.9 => 0.601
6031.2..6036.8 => 0.721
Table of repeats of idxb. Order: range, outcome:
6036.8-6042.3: 0.823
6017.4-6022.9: 0.67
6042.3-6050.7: 0.742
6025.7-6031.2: 0.781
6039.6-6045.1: 0.806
